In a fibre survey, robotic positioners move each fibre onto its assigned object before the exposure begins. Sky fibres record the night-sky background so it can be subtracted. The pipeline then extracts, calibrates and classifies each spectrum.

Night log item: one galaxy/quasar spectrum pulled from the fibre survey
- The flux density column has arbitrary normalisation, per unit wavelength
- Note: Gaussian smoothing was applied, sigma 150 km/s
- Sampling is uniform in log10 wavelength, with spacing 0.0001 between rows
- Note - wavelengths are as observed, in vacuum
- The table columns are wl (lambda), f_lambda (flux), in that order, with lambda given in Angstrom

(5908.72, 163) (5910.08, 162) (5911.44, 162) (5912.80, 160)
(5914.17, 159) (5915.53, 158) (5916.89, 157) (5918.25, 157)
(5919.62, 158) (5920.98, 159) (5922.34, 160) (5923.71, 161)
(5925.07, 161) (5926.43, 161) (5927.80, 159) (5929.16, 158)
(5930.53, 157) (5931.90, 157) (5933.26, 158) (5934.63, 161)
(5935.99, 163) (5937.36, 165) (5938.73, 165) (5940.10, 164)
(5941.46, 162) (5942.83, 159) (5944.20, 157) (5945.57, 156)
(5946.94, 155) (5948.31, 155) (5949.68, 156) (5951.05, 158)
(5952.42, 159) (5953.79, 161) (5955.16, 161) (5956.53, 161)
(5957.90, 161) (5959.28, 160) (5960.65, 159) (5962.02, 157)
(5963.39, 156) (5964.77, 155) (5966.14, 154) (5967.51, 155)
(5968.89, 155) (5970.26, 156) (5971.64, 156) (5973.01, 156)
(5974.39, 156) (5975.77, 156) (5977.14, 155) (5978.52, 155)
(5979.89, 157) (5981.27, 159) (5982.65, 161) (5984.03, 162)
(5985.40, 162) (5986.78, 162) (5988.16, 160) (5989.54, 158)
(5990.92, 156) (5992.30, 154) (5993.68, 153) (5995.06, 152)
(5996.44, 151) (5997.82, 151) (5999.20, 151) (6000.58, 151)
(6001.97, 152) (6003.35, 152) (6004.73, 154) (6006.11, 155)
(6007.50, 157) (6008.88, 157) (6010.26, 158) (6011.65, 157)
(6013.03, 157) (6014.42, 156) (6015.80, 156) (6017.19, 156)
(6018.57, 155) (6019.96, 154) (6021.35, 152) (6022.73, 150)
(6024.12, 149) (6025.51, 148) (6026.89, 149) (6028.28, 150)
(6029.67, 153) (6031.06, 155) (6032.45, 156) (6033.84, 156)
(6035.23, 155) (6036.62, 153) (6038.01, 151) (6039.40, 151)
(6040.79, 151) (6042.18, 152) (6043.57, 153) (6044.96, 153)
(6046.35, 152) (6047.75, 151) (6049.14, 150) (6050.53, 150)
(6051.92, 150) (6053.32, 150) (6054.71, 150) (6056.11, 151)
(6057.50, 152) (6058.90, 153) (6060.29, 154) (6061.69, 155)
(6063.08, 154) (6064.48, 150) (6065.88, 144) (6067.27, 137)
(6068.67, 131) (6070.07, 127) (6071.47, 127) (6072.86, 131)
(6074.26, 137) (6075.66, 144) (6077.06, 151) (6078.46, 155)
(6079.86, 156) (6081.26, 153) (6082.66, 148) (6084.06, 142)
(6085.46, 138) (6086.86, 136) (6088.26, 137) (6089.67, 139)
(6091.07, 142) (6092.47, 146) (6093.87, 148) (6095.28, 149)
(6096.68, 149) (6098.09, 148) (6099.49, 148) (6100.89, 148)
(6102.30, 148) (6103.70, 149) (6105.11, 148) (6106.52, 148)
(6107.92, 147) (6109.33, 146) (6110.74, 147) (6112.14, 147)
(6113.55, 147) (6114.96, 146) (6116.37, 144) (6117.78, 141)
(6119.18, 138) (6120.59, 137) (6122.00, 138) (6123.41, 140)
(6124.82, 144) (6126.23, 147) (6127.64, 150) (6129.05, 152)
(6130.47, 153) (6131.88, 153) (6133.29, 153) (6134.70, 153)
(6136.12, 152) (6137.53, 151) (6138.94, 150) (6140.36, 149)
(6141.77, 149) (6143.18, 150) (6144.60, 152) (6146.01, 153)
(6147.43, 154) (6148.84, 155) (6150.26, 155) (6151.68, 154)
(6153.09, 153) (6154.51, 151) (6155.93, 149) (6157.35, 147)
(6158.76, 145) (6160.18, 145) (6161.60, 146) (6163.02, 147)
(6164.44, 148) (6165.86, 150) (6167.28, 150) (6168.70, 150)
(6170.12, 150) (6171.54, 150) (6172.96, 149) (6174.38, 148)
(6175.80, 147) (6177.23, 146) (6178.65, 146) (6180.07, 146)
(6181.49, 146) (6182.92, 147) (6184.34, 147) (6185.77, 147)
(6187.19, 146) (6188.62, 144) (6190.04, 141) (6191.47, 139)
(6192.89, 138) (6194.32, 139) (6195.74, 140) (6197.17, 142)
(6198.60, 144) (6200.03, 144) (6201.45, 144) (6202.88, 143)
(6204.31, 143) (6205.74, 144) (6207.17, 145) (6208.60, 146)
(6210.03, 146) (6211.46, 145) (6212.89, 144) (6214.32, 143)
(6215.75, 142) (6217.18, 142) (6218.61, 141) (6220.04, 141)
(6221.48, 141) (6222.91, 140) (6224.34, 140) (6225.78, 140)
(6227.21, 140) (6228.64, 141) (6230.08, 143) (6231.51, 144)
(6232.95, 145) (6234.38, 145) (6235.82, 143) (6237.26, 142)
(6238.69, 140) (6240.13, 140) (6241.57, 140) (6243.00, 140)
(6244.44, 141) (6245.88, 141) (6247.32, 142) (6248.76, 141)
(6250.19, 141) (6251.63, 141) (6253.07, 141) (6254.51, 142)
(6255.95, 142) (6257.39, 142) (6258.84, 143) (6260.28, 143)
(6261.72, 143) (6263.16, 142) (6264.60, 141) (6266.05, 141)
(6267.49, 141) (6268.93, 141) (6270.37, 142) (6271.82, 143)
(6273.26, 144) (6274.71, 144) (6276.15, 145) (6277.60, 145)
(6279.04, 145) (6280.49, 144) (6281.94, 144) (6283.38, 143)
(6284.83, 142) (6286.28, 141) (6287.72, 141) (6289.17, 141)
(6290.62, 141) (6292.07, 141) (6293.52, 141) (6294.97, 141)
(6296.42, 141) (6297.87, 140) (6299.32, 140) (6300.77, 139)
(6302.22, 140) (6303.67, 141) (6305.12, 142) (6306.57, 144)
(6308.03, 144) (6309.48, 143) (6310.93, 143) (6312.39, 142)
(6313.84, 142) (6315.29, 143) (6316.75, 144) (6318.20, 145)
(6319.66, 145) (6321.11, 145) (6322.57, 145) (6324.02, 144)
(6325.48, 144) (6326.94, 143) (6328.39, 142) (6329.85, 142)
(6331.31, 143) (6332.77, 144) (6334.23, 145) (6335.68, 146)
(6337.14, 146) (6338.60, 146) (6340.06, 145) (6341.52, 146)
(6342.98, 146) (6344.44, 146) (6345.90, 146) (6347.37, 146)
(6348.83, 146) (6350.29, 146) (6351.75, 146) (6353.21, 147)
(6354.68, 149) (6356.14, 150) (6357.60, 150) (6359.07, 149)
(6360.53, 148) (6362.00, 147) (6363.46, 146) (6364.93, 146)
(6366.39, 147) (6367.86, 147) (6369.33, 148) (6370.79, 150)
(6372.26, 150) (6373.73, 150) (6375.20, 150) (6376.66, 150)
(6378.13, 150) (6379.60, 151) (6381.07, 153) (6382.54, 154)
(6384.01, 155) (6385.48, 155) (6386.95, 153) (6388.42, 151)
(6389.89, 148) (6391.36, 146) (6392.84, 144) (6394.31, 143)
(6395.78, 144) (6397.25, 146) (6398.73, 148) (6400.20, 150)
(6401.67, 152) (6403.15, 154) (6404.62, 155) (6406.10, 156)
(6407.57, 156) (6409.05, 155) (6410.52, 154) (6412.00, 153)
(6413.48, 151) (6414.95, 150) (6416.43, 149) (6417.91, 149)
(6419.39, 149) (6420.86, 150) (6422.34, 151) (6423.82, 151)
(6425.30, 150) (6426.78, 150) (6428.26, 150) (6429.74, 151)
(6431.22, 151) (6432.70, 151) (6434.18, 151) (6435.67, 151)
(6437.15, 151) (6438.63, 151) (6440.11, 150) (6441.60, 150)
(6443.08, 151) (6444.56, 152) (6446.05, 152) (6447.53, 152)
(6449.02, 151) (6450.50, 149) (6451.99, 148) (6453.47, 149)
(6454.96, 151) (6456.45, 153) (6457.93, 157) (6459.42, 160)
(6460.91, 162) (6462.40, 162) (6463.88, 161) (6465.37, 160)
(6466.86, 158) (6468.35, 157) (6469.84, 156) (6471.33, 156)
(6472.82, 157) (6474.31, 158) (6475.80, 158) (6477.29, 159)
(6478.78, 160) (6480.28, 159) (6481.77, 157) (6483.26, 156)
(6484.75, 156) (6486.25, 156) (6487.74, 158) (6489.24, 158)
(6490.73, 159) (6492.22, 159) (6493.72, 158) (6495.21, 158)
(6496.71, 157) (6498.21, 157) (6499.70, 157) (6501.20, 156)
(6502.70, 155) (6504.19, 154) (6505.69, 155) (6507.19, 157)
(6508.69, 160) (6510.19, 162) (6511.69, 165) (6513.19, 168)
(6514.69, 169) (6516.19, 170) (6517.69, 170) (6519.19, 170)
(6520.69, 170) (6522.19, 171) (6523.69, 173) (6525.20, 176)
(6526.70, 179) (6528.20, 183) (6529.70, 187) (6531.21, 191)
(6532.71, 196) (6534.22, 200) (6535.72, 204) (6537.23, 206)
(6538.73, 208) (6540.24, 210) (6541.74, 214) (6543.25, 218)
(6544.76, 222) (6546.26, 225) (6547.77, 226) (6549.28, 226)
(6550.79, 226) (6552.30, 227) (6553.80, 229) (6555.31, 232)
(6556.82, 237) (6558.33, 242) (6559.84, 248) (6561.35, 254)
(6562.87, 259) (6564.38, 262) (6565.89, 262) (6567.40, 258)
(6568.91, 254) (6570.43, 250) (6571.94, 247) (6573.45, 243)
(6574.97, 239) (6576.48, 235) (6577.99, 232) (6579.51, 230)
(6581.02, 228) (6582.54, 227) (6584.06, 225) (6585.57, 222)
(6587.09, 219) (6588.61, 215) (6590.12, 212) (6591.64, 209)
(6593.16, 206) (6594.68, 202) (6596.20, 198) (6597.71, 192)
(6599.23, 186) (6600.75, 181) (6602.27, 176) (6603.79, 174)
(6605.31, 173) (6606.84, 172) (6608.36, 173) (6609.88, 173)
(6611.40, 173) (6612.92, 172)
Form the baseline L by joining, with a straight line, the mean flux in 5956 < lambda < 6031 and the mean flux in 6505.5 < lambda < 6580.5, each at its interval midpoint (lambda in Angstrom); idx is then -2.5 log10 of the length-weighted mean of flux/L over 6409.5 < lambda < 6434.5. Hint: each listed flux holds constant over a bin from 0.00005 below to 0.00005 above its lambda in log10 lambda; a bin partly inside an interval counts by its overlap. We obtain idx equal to 0.30 mag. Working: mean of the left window 155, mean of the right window 211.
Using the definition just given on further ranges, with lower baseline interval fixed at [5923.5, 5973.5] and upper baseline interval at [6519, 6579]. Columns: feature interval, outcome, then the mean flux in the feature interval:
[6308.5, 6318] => 0.343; 143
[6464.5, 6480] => 0.322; 158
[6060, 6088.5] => 0.197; 143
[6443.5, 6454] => 0.362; 151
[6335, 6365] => 0.335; 147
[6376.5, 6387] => 0.310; 153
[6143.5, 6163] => 0.192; 151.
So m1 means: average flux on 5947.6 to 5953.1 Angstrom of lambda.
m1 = 157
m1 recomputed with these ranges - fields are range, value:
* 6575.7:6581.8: 231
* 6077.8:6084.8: 151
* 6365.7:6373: 148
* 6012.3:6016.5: 156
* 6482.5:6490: 157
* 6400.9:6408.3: 155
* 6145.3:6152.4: 154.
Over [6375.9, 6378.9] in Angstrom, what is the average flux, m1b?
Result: 150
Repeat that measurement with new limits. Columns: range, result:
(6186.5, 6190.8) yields 143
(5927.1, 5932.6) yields 158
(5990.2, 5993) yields 155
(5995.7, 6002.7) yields 151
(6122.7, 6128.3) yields 145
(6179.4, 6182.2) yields 146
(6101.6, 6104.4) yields 149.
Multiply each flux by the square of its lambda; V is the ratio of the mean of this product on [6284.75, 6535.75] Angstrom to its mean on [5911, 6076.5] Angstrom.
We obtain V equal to 1.1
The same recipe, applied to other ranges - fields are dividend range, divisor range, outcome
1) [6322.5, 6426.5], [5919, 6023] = 1.08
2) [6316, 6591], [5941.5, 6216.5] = 1.28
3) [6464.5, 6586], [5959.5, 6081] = 1.49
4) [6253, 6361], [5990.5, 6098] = 1.05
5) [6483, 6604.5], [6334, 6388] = 1.42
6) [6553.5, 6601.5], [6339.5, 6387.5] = 1.65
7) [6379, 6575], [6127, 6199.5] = 1.29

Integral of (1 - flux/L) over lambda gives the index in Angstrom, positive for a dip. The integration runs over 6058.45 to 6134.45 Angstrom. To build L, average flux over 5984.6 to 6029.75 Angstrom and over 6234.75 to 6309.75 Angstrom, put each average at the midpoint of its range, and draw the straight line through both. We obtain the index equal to 2.45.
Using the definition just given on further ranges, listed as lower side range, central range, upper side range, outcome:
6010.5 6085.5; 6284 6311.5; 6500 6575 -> 5.63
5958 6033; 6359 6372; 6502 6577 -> 2.92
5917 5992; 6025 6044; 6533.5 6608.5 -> 1.62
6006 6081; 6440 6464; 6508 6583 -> 5.70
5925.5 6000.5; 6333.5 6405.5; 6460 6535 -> 6.28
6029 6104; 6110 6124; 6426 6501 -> 0.56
